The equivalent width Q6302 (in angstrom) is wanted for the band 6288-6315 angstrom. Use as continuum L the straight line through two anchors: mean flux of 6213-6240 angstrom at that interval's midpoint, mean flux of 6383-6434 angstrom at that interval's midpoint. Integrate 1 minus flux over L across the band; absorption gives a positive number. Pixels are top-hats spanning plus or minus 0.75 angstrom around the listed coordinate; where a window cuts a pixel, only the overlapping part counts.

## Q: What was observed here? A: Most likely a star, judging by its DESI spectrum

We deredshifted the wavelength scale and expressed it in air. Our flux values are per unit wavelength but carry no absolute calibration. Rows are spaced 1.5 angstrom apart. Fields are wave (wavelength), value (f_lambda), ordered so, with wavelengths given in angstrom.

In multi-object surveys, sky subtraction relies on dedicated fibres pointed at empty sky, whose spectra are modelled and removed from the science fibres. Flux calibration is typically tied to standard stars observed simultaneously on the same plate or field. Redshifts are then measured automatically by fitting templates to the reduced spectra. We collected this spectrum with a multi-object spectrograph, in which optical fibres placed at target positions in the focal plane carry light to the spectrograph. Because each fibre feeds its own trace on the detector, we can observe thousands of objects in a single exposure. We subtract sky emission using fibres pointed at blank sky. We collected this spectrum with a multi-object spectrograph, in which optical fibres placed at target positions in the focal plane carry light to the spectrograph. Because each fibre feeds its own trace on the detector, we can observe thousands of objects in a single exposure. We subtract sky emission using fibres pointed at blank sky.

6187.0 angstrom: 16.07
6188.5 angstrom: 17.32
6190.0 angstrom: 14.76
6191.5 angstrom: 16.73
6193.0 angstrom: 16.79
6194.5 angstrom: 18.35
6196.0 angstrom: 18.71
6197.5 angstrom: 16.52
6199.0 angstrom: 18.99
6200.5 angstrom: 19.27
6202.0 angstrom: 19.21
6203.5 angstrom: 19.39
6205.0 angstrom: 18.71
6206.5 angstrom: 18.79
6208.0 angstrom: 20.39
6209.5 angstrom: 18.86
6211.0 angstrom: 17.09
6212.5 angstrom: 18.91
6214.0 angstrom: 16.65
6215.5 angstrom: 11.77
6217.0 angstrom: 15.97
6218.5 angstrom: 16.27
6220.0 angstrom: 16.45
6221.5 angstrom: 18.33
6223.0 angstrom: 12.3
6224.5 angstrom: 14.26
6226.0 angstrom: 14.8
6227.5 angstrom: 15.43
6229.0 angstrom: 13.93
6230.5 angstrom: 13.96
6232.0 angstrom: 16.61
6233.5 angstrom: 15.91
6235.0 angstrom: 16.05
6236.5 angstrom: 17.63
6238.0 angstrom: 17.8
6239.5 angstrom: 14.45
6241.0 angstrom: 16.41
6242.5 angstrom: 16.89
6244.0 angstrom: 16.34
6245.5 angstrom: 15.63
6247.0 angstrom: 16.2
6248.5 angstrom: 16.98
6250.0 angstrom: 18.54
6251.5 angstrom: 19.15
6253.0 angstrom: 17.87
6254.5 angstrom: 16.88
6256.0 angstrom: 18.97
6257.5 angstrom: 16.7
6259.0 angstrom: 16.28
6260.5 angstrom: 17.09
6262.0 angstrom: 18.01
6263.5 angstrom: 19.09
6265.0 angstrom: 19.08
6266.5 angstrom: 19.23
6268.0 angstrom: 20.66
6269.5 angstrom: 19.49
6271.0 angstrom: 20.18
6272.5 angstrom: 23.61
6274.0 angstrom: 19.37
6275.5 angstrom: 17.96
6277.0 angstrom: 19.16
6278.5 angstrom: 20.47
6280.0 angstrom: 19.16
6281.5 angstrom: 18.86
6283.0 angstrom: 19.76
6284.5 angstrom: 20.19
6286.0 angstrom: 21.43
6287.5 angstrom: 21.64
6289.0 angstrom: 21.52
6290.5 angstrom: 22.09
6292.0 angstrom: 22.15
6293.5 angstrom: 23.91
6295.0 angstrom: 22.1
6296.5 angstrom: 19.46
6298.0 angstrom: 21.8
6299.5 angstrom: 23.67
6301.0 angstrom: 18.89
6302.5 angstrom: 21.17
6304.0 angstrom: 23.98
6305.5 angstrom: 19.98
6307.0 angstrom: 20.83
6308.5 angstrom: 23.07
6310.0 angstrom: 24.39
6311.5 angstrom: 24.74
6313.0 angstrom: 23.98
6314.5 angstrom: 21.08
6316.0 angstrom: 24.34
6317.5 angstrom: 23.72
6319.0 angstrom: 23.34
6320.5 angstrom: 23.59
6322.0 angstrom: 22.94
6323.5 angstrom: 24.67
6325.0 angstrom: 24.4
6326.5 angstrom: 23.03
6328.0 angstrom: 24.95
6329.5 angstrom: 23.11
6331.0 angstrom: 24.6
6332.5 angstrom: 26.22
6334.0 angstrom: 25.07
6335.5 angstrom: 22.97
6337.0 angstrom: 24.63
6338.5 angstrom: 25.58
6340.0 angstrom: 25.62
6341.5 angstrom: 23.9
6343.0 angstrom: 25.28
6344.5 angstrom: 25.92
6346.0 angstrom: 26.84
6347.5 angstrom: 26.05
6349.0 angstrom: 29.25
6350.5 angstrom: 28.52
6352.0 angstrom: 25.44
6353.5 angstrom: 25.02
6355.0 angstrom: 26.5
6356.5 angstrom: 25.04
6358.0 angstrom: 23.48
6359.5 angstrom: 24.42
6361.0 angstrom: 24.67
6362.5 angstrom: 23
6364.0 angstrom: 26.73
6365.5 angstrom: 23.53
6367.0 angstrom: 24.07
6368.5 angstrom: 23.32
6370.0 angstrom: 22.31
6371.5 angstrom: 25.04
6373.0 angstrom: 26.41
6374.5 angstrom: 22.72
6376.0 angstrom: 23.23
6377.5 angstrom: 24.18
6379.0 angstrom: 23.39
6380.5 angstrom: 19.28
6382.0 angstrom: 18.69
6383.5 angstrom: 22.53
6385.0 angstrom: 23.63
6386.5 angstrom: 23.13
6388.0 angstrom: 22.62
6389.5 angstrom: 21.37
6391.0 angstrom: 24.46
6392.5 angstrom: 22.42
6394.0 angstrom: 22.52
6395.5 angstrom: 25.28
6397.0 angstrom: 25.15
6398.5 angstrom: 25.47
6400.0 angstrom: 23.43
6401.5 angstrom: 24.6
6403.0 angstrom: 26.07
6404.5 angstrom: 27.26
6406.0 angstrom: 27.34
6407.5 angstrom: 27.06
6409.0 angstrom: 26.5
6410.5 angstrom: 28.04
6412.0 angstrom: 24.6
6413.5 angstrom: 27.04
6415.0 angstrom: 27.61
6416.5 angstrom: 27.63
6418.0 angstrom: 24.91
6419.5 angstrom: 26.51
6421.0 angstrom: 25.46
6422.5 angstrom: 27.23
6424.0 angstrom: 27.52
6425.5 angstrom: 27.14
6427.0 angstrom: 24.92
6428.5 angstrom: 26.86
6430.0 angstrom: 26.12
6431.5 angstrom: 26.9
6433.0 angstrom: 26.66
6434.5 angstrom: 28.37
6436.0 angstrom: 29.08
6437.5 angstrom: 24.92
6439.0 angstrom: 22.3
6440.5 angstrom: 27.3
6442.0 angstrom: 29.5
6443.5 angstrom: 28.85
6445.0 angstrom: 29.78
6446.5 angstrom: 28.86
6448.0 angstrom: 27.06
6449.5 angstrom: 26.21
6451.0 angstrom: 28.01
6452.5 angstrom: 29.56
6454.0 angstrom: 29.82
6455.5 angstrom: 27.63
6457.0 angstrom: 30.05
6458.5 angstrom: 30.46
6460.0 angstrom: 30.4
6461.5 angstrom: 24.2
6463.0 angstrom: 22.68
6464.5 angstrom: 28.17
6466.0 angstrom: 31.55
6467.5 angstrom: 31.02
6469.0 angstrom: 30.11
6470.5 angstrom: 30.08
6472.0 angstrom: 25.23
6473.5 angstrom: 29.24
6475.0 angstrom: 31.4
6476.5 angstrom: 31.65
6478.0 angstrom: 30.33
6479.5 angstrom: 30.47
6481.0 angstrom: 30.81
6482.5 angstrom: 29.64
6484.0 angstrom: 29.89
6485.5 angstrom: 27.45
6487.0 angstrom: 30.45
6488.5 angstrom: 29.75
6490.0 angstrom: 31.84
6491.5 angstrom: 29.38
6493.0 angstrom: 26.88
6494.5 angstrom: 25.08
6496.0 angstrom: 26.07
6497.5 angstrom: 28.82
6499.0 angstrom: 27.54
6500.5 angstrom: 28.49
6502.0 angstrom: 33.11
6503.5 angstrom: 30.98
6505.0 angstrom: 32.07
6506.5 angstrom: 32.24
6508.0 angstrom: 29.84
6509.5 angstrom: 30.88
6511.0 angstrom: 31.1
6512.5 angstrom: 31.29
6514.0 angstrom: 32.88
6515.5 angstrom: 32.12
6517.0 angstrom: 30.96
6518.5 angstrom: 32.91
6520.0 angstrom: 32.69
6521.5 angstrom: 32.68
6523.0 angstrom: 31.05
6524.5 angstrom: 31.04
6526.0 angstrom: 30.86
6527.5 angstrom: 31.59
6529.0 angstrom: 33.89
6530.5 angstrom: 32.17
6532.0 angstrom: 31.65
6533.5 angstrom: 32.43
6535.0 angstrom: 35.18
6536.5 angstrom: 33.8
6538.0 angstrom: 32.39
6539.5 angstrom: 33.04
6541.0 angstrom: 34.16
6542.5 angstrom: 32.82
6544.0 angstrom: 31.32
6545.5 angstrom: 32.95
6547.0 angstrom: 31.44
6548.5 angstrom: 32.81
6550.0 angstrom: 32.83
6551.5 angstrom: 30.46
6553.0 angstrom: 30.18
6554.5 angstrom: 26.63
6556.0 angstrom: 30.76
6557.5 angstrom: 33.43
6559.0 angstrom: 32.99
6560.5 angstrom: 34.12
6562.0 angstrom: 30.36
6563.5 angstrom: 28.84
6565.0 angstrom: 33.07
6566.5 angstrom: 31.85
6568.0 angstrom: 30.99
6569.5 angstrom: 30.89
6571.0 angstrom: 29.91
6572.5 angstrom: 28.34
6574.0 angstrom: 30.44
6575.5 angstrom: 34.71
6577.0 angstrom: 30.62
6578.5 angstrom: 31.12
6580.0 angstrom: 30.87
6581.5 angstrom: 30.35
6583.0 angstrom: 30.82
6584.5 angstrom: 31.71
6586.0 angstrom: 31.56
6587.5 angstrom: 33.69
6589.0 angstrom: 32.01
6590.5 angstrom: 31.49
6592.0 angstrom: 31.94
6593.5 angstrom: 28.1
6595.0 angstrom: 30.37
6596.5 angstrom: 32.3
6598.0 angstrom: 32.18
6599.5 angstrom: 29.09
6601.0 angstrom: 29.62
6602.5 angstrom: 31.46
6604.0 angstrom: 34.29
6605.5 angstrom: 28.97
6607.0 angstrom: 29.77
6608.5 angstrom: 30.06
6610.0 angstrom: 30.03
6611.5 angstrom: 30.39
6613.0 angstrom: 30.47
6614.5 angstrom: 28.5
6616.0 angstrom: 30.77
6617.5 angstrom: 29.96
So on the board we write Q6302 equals -3.5 angstrom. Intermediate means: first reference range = 15.5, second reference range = 25.5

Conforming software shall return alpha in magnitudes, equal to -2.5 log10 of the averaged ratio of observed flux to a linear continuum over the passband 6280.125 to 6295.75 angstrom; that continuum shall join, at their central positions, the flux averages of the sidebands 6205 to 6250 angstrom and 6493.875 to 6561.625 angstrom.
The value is -0.10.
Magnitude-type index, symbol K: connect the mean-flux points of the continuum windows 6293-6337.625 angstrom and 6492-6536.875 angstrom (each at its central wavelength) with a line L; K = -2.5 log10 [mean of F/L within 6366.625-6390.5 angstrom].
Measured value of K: 0.12 mag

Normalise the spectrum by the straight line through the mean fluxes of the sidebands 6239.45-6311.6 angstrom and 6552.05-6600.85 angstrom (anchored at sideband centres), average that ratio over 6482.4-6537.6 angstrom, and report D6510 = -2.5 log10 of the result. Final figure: -0.08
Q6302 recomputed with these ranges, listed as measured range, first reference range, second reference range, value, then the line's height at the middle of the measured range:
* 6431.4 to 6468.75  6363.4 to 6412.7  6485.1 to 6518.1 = -0.9 angstrom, 27.3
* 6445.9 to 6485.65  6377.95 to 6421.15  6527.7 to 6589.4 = -2.0 angstrom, 27.6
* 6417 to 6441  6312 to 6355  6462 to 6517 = 1.2 angstrom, 27.8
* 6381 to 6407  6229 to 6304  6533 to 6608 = 0.4 angstrom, 24.2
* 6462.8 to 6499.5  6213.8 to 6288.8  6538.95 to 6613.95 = -2.6 angstrom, 27.2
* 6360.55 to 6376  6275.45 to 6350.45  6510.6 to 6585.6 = 0.6 angstrom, 25.1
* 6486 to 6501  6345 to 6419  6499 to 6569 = 0.8 angstrom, 29.9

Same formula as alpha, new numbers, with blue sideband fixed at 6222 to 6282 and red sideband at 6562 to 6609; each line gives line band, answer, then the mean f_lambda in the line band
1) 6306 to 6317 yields -0.17 mag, 23.1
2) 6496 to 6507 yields -0.10 mag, 30.1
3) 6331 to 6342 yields -0.19 mag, 24.9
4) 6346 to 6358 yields -0.22 mag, 26.4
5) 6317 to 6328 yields -0.17 mag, 23.8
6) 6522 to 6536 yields -0.13 mag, 32.2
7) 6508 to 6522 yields -0.13 mag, 31.8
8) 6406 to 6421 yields -0.11 mag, 26.6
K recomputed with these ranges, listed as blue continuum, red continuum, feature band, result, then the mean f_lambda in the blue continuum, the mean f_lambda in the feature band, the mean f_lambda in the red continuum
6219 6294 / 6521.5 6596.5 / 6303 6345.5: -0.14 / 18.1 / 23.9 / 31.7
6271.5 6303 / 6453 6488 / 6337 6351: -0.12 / 20.9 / 26.2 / 29.3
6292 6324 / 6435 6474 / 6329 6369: -0.04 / 22.6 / 25.2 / 28.2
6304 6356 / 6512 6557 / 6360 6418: 0.10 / 24.5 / 24.4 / 32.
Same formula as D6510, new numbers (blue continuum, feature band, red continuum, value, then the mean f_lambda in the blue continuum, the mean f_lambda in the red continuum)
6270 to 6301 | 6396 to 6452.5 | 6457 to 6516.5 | 0.007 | 20.9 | 29.6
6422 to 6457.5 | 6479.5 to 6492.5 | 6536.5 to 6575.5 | -0.027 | 27.5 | 31.6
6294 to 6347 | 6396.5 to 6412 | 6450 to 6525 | 0.027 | 23.6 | 29.8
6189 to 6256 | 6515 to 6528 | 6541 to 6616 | -0.105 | 16.9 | 31.1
